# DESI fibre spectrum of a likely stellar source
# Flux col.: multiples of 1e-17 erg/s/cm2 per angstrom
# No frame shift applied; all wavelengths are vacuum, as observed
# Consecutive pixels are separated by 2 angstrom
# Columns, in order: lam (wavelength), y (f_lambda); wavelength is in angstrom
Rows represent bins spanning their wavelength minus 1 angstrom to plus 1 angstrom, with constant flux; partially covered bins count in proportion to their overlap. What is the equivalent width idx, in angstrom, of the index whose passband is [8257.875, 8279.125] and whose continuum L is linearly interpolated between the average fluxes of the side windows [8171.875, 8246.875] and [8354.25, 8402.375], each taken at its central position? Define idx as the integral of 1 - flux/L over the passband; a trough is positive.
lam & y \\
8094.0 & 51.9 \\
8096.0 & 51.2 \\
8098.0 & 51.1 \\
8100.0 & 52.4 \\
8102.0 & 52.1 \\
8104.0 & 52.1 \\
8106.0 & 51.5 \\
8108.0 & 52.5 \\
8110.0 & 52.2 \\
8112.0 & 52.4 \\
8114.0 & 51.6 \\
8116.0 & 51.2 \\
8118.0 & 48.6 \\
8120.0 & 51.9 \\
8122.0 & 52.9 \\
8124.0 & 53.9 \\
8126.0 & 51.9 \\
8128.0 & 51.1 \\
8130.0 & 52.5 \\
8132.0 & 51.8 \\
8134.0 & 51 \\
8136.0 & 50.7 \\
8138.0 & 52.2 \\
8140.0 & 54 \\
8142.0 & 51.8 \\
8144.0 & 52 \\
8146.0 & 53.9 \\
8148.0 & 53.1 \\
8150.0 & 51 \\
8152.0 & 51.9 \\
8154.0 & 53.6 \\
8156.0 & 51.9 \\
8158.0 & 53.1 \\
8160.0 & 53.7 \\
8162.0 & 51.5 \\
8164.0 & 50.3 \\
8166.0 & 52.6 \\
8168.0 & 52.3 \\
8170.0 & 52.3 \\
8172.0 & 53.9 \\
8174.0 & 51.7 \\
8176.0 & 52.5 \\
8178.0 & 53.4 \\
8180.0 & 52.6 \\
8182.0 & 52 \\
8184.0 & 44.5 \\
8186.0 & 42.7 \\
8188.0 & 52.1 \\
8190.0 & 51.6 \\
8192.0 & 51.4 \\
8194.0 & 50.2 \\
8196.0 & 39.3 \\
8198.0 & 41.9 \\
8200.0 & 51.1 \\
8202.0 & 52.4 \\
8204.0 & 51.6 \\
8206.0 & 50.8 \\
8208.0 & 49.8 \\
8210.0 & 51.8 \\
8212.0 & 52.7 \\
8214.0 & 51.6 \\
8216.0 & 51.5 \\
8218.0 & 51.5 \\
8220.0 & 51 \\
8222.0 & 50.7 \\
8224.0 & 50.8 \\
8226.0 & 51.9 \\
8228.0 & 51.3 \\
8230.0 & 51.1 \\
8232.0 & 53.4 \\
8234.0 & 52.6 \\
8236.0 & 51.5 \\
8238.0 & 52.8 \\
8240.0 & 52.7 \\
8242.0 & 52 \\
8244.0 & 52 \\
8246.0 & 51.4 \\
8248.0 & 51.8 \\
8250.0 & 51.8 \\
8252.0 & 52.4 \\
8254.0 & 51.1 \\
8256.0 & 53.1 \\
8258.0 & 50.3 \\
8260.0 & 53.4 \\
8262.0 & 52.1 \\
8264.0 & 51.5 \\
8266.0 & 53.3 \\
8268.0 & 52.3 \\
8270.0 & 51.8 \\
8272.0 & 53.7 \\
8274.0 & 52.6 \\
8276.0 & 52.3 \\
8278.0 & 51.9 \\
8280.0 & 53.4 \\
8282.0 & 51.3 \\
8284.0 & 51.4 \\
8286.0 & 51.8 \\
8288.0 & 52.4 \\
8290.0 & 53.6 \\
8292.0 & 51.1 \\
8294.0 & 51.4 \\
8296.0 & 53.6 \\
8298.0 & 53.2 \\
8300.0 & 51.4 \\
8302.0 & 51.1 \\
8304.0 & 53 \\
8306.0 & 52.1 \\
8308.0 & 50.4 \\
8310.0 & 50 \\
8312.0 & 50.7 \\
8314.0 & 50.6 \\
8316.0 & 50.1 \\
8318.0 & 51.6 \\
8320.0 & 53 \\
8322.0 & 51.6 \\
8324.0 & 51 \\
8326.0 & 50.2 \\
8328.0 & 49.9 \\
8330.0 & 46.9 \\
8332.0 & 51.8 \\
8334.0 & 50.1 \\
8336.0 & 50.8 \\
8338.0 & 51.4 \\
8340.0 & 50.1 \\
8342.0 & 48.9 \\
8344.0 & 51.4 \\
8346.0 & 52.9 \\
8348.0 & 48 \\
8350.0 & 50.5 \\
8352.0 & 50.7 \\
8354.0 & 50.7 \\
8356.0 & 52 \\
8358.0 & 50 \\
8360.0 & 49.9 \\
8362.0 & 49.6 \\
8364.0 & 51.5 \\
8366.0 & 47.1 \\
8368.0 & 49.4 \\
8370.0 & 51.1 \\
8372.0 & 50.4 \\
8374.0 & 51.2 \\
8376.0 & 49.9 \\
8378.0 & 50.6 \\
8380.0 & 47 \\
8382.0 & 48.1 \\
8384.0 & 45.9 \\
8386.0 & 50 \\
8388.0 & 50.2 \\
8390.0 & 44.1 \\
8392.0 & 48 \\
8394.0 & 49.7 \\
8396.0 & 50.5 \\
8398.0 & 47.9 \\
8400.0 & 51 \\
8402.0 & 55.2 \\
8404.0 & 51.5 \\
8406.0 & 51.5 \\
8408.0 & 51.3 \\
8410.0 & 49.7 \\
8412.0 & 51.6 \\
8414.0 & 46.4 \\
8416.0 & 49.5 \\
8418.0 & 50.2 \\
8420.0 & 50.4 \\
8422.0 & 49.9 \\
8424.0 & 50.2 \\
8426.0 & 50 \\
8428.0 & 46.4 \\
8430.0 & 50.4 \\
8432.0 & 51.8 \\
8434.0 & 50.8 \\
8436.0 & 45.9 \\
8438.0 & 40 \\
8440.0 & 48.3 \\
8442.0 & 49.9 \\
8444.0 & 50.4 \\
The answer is -0.9 angstrom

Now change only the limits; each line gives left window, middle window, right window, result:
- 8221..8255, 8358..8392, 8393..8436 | 1.0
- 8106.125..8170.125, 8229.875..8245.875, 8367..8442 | -0.4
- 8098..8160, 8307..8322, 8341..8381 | -0.1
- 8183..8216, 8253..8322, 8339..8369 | -3.1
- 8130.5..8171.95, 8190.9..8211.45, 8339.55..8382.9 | 1.0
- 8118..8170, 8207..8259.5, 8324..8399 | -0.6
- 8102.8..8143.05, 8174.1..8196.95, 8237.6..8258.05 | 1.1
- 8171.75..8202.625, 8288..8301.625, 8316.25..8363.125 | -0.6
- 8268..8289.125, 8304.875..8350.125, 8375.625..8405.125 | 0.3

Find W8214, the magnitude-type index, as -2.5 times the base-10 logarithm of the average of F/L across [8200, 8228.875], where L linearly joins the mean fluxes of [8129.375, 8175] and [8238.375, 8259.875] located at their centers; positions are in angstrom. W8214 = 0.015 mag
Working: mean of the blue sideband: 52.3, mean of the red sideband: 51.9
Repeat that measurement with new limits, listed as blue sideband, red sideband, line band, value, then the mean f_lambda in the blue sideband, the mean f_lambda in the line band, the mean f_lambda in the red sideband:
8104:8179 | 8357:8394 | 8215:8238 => -0.012 mag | 52.2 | 51.6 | 49.1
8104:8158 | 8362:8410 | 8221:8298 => -0.026 mag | 52.1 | 52.1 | 49.7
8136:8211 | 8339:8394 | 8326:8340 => -0.007 mag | 51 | 50.1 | 49.6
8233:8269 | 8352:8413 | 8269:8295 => -0.013 mag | 52.1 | 52.2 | 49.9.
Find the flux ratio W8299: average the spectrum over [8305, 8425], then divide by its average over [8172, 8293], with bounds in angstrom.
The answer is 1.0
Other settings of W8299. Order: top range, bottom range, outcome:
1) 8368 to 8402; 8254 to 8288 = 0.94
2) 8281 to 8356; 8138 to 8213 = 1.00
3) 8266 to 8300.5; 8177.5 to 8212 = 1.06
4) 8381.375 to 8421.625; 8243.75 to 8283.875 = 0.95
